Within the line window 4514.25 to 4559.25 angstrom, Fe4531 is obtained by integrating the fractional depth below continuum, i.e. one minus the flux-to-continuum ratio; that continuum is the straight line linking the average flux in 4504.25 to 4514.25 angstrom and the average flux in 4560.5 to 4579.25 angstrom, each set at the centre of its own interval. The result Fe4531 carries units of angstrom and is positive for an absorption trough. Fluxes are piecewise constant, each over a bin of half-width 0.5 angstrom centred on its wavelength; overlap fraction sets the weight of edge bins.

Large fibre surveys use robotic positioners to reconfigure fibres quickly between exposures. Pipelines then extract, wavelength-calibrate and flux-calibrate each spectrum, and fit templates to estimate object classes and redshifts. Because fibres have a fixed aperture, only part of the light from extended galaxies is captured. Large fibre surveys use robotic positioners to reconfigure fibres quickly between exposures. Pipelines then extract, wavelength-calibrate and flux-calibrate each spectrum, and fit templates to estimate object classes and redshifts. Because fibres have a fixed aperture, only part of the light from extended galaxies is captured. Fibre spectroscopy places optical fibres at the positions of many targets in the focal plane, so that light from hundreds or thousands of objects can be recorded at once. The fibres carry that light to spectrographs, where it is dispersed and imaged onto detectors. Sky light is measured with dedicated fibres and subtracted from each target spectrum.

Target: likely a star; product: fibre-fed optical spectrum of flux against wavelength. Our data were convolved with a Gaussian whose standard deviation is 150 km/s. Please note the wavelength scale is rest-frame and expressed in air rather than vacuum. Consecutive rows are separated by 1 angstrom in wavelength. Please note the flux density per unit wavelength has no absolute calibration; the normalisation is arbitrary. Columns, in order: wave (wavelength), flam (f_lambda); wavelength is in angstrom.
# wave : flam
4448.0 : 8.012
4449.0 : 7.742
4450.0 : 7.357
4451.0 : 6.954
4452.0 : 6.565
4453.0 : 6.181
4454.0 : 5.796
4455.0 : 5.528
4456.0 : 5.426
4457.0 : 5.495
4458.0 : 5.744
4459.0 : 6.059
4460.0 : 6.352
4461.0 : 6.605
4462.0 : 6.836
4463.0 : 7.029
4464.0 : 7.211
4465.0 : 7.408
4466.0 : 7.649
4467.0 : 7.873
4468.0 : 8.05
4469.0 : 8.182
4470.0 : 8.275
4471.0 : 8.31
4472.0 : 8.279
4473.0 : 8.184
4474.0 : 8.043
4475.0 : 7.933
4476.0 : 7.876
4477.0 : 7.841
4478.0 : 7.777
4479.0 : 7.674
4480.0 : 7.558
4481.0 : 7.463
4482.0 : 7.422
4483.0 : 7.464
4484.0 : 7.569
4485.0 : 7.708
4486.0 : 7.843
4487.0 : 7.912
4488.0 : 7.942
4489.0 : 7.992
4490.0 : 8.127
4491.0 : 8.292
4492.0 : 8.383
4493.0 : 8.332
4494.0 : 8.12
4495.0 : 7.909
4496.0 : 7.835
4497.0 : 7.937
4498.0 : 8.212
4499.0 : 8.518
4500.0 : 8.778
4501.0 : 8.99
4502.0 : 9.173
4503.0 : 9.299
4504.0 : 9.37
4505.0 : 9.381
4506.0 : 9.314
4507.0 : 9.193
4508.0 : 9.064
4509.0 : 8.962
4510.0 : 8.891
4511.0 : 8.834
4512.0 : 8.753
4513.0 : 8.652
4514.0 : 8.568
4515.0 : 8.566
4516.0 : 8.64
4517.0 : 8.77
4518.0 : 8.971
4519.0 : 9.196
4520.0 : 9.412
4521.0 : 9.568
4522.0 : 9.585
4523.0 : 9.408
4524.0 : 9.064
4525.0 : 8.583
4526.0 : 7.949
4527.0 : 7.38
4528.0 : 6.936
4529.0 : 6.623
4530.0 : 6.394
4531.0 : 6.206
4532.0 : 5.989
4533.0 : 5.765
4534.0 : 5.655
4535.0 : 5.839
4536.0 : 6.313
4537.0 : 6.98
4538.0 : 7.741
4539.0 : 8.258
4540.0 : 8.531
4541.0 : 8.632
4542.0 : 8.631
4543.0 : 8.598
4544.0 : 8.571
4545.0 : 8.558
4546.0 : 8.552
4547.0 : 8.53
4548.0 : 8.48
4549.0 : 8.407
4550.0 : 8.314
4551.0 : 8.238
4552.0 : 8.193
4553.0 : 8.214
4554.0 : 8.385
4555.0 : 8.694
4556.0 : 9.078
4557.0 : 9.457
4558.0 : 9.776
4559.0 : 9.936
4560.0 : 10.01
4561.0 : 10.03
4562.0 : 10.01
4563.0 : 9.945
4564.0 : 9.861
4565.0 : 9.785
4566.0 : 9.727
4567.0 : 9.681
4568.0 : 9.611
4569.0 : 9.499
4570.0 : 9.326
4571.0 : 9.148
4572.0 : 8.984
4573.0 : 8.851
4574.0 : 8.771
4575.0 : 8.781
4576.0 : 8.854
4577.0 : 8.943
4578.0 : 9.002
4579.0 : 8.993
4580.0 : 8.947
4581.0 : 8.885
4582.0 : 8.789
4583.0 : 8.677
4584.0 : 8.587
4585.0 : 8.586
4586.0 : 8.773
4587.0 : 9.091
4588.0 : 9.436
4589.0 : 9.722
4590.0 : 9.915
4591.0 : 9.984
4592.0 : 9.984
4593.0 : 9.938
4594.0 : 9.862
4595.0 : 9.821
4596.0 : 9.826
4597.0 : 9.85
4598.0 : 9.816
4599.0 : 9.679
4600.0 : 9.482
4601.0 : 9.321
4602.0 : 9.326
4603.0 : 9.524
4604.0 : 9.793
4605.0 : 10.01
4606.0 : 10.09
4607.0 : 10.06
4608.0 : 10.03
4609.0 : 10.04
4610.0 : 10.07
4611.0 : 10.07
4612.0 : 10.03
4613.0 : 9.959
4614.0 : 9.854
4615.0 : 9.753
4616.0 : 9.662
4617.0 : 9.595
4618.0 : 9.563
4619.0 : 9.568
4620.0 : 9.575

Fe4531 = 4.9 angstrom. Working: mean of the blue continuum 8.98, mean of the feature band 8.16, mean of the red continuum 9.36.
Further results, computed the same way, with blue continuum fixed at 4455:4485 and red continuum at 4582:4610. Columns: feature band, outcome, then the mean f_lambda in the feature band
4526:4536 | 2.4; 6.39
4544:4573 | -0.7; 9.14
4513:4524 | -1.1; 9.05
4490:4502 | -0.8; 8.33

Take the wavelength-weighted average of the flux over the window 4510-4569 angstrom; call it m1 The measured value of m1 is 8.48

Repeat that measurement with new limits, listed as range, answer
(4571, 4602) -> 9.27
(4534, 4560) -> 8.34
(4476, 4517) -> 8.36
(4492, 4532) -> 8.51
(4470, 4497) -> 7.92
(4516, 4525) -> 9.18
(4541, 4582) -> 9.05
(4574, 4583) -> 8.88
